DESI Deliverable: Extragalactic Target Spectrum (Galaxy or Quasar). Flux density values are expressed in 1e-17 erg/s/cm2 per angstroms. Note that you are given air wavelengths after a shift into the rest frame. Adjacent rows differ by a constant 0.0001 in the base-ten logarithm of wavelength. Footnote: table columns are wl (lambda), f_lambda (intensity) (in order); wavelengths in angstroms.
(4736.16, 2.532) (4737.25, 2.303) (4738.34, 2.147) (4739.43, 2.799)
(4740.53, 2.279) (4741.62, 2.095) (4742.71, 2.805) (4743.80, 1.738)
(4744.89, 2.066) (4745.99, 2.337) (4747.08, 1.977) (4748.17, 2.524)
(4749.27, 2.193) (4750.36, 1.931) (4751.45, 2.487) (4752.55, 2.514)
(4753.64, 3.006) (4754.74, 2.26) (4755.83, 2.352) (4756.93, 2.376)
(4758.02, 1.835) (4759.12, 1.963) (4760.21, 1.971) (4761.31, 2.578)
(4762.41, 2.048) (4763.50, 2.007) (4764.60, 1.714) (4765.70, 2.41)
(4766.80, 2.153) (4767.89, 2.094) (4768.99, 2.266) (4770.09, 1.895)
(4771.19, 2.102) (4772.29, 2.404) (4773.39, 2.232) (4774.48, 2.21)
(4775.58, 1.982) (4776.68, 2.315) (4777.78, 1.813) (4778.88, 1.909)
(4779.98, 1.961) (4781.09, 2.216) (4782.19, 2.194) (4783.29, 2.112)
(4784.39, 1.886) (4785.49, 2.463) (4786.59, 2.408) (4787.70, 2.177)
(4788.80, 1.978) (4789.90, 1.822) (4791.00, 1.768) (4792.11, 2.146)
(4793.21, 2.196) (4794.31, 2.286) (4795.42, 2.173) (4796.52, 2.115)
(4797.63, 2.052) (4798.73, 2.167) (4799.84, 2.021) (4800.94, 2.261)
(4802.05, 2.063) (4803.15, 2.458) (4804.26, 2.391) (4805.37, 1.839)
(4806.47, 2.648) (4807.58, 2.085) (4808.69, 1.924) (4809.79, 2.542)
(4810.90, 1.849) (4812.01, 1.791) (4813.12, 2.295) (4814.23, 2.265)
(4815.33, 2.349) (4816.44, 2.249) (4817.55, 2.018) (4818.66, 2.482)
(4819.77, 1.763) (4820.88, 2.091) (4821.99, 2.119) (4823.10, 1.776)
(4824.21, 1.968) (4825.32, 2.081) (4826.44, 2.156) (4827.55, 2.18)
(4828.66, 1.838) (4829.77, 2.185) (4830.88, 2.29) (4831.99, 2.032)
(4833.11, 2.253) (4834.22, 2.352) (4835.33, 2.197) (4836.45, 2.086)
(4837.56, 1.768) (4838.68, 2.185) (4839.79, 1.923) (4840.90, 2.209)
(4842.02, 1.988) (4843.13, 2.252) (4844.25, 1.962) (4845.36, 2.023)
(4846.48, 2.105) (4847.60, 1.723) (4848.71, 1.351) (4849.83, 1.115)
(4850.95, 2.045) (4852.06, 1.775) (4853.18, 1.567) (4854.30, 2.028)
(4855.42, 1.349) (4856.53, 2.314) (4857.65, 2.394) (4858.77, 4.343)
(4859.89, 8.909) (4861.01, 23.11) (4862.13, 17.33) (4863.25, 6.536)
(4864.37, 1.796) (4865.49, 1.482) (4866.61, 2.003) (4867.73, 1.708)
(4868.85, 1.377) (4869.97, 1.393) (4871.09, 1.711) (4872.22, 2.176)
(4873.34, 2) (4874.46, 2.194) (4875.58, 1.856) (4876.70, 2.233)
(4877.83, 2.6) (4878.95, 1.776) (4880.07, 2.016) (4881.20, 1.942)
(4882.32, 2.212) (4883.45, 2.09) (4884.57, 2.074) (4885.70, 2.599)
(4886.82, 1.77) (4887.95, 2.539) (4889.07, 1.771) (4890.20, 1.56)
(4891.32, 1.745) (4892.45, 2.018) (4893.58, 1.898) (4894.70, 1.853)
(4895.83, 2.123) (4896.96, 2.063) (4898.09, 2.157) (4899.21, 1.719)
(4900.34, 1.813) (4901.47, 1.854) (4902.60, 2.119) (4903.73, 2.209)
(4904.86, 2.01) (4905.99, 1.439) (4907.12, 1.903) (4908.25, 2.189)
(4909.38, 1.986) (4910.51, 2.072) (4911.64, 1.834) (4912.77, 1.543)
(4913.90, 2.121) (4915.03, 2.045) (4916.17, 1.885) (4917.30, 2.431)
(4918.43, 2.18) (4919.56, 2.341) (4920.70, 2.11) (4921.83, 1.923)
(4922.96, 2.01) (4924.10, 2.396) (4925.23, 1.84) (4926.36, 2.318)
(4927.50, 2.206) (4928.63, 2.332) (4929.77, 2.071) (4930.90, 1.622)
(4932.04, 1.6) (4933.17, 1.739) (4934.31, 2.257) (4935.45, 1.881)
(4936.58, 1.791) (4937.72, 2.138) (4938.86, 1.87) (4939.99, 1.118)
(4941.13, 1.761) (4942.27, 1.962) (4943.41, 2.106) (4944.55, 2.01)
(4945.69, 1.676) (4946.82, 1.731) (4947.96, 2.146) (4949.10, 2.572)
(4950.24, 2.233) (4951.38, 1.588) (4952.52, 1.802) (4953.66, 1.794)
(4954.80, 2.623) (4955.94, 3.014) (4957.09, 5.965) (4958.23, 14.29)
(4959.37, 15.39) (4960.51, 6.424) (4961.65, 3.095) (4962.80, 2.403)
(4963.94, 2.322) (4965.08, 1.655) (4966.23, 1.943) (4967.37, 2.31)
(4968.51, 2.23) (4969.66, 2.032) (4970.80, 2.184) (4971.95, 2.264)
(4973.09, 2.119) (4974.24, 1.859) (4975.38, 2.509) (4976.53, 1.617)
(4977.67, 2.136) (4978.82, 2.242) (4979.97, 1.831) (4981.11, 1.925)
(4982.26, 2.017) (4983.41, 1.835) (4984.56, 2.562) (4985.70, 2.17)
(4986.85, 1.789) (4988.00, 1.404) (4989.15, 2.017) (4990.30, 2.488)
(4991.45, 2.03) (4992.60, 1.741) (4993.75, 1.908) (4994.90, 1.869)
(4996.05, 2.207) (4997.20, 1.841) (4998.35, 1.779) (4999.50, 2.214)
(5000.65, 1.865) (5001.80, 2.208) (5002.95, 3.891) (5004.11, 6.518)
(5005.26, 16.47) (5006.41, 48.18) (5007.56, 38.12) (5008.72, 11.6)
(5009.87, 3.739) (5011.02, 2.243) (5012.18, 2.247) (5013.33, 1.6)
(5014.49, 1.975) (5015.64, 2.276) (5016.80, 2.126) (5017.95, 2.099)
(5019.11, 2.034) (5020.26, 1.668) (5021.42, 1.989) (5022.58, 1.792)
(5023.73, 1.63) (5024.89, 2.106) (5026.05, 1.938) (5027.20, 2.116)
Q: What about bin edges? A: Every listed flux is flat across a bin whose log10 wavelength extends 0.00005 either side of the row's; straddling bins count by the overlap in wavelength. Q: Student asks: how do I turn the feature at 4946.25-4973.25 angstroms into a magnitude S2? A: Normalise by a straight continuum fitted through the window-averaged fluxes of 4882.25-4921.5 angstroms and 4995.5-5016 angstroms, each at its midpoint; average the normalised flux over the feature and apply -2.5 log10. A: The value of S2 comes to 0.469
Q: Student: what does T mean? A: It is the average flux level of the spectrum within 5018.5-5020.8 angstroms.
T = 1.86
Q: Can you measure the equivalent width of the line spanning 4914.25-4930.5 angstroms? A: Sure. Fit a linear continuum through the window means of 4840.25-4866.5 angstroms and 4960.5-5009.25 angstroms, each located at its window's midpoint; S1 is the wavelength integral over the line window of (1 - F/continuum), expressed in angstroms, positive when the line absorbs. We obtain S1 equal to 8.4 angstroms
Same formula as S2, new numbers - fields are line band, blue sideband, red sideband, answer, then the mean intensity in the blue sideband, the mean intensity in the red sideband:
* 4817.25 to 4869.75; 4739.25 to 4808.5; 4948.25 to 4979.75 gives -0.14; 2.18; 3.4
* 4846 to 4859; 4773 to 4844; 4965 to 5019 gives 0.35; 2.12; 4.48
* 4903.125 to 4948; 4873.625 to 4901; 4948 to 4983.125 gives 0.30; 2.03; 3.25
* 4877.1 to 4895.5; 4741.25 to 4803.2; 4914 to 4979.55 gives 0.22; 2.16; 2.66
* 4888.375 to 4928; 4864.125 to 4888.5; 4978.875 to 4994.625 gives -0.01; 1.98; 1.98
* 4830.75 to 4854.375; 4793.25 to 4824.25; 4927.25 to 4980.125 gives 0.17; 2.15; 2.79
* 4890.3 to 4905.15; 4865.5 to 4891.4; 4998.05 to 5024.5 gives 0.35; 1.97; 6.98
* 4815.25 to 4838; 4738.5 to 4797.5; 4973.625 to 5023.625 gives 0.31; 2.18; 4.64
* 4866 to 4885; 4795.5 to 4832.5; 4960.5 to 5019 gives 0.43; 2.13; 4.36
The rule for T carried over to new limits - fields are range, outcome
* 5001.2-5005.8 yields 7.17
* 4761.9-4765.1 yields 1.93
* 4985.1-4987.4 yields 2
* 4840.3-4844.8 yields 2.1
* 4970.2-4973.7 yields 2.18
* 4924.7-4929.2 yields 2.18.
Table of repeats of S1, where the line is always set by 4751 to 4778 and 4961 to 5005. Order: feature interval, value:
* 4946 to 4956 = 0.93 angstroms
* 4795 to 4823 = 0.98 angstroms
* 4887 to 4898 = 1.60 angstroms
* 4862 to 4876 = -4.10 angstroms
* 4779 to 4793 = 0.80 angstroms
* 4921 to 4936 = 1.91 angstroms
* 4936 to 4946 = 2.11 angstroms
